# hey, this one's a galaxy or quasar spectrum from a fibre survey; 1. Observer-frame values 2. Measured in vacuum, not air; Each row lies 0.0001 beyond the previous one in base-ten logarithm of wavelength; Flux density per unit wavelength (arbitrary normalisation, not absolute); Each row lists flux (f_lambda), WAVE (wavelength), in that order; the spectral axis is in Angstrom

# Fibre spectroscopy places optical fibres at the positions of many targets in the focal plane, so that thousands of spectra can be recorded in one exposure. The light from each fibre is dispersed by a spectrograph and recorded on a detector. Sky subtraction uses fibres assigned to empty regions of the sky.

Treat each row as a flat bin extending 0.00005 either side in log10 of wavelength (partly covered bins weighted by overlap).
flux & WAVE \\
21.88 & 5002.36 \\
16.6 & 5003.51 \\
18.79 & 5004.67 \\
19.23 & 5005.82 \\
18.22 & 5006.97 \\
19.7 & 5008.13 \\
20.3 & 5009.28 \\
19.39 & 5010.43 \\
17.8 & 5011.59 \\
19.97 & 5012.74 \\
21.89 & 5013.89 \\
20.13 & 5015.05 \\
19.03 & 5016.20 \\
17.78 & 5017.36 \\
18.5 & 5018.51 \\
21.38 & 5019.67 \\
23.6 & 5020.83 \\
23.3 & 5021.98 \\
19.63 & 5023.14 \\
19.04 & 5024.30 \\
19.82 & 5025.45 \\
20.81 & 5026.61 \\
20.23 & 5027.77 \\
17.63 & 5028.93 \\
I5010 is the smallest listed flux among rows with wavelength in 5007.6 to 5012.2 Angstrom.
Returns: 17.8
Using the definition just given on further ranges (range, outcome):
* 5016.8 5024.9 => 17.78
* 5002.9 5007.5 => 16.6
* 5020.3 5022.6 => 23.3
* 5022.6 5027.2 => 19.04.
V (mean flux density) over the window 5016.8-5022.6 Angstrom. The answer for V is 20.9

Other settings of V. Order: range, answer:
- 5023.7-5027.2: 19.9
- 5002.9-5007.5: 18.2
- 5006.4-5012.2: 19.1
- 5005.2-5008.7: 19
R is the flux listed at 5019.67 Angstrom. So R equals 21.38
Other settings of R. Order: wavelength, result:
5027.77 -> 20.23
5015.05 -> 20.13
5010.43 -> 19.39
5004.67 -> 18.79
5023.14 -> 19.63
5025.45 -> 19.82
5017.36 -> 17.78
